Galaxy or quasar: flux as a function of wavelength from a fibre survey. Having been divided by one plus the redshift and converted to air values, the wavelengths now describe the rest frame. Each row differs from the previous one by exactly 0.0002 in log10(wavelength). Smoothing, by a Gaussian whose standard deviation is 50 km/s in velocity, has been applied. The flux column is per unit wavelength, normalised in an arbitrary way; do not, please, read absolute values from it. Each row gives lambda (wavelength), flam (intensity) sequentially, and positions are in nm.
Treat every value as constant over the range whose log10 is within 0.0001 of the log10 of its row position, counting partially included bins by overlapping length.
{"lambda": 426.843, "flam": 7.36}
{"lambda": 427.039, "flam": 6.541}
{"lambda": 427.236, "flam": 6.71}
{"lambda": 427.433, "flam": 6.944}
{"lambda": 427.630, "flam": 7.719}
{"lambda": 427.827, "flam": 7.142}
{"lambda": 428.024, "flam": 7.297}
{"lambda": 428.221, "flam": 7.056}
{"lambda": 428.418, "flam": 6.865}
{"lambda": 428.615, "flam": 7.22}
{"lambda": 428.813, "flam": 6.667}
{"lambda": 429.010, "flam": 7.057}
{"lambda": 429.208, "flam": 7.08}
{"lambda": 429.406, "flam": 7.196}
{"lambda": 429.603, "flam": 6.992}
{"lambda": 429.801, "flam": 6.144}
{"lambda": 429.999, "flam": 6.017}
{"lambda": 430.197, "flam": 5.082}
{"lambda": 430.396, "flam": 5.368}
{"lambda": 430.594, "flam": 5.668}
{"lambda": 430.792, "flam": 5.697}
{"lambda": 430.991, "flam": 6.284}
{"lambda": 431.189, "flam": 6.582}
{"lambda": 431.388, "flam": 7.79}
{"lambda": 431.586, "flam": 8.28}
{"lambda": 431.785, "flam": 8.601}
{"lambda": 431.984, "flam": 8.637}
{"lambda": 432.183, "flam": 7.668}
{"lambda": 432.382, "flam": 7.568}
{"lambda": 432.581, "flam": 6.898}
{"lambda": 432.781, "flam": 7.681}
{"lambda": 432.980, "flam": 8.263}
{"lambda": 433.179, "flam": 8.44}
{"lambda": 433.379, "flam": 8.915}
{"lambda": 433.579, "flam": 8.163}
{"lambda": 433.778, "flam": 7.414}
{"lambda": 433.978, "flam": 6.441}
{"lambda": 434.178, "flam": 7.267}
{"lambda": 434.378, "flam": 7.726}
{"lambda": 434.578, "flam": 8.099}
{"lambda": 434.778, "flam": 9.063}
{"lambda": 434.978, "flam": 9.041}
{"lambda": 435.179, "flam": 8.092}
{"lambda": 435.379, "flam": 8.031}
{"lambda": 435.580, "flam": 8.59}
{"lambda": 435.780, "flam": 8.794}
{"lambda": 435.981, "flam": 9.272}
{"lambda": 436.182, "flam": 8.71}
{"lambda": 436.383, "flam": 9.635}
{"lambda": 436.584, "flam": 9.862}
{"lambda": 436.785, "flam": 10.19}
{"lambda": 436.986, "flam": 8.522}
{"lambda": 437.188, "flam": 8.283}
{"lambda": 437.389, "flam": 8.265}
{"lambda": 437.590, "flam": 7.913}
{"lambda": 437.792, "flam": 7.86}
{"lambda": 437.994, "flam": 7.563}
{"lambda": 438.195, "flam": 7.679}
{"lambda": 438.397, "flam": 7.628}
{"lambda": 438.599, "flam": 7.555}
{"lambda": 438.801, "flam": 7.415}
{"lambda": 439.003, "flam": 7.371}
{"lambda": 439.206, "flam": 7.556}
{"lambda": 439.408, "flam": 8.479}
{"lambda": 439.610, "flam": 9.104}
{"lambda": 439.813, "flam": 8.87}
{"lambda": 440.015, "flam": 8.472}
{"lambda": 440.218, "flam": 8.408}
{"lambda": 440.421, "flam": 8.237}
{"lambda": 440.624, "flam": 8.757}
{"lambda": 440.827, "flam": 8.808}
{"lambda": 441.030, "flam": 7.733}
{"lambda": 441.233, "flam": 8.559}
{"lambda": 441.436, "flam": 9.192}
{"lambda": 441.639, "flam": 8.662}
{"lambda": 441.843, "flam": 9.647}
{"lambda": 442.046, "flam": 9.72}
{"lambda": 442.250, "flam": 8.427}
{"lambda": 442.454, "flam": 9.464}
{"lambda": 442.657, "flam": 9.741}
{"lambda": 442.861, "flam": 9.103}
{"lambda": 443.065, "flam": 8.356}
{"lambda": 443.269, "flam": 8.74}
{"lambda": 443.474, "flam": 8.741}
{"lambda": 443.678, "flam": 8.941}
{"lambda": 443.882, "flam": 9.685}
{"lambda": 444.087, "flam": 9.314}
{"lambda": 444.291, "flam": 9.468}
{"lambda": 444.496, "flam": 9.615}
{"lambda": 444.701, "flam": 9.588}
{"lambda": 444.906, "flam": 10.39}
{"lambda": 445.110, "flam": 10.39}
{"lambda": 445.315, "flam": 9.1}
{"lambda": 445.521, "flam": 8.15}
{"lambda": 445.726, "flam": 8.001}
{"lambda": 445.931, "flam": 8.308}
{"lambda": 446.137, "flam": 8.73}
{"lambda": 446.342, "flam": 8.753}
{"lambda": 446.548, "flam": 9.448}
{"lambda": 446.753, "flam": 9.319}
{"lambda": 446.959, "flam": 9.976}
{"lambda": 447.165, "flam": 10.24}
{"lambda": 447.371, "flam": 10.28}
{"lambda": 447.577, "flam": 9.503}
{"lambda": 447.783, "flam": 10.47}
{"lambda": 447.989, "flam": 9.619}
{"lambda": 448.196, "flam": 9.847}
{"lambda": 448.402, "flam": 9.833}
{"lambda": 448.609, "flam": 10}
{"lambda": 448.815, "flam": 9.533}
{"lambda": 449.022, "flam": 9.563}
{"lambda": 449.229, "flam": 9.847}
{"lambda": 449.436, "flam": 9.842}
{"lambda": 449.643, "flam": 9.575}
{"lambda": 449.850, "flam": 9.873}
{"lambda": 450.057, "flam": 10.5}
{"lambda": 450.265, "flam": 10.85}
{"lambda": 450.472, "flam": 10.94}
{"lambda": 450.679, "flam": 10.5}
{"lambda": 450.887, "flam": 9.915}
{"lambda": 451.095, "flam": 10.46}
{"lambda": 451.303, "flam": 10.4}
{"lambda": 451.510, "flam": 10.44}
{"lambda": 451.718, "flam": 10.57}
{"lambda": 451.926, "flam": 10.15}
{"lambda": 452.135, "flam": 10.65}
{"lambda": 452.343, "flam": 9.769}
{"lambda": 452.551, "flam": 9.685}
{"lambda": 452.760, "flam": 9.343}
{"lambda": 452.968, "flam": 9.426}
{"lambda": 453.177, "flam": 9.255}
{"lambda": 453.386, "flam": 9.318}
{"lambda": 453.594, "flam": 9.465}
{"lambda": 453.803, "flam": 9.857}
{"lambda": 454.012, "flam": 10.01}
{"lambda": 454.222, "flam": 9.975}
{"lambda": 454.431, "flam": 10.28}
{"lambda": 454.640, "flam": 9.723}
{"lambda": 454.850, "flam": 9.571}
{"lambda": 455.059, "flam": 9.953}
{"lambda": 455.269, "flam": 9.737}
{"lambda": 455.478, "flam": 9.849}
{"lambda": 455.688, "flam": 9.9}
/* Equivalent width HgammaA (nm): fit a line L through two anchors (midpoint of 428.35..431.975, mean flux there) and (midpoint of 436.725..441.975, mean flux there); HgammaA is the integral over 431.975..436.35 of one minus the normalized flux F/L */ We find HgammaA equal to -0.41 nm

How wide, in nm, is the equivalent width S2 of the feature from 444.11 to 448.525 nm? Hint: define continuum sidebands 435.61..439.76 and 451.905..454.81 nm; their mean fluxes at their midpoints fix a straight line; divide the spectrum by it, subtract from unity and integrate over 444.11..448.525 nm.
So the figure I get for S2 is -0.16 nm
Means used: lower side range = 8.39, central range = 9.48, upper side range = 9.76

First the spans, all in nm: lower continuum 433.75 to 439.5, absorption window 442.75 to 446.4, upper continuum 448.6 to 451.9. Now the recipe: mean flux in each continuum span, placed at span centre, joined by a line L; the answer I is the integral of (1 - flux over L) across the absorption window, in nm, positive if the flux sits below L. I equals 0.110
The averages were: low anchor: 8.23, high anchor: 10.2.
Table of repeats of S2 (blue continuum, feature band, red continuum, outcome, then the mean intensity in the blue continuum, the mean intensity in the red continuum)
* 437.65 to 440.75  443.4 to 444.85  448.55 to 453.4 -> -0.08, 8.07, 10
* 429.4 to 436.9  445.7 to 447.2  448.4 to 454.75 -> 0.04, 7.76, 9.99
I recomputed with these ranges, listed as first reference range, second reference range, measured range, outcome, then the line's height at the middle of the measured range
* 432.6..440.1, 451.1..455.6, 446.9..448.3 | -0.10 nm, 9.34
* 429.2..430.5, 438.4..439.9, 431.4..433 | -0.30 nm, 6.66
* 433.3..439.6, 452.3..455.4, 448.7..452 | -0.27 nm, 9.4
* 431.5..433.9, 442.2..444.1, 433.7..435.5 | 0.06 nm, 8.21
